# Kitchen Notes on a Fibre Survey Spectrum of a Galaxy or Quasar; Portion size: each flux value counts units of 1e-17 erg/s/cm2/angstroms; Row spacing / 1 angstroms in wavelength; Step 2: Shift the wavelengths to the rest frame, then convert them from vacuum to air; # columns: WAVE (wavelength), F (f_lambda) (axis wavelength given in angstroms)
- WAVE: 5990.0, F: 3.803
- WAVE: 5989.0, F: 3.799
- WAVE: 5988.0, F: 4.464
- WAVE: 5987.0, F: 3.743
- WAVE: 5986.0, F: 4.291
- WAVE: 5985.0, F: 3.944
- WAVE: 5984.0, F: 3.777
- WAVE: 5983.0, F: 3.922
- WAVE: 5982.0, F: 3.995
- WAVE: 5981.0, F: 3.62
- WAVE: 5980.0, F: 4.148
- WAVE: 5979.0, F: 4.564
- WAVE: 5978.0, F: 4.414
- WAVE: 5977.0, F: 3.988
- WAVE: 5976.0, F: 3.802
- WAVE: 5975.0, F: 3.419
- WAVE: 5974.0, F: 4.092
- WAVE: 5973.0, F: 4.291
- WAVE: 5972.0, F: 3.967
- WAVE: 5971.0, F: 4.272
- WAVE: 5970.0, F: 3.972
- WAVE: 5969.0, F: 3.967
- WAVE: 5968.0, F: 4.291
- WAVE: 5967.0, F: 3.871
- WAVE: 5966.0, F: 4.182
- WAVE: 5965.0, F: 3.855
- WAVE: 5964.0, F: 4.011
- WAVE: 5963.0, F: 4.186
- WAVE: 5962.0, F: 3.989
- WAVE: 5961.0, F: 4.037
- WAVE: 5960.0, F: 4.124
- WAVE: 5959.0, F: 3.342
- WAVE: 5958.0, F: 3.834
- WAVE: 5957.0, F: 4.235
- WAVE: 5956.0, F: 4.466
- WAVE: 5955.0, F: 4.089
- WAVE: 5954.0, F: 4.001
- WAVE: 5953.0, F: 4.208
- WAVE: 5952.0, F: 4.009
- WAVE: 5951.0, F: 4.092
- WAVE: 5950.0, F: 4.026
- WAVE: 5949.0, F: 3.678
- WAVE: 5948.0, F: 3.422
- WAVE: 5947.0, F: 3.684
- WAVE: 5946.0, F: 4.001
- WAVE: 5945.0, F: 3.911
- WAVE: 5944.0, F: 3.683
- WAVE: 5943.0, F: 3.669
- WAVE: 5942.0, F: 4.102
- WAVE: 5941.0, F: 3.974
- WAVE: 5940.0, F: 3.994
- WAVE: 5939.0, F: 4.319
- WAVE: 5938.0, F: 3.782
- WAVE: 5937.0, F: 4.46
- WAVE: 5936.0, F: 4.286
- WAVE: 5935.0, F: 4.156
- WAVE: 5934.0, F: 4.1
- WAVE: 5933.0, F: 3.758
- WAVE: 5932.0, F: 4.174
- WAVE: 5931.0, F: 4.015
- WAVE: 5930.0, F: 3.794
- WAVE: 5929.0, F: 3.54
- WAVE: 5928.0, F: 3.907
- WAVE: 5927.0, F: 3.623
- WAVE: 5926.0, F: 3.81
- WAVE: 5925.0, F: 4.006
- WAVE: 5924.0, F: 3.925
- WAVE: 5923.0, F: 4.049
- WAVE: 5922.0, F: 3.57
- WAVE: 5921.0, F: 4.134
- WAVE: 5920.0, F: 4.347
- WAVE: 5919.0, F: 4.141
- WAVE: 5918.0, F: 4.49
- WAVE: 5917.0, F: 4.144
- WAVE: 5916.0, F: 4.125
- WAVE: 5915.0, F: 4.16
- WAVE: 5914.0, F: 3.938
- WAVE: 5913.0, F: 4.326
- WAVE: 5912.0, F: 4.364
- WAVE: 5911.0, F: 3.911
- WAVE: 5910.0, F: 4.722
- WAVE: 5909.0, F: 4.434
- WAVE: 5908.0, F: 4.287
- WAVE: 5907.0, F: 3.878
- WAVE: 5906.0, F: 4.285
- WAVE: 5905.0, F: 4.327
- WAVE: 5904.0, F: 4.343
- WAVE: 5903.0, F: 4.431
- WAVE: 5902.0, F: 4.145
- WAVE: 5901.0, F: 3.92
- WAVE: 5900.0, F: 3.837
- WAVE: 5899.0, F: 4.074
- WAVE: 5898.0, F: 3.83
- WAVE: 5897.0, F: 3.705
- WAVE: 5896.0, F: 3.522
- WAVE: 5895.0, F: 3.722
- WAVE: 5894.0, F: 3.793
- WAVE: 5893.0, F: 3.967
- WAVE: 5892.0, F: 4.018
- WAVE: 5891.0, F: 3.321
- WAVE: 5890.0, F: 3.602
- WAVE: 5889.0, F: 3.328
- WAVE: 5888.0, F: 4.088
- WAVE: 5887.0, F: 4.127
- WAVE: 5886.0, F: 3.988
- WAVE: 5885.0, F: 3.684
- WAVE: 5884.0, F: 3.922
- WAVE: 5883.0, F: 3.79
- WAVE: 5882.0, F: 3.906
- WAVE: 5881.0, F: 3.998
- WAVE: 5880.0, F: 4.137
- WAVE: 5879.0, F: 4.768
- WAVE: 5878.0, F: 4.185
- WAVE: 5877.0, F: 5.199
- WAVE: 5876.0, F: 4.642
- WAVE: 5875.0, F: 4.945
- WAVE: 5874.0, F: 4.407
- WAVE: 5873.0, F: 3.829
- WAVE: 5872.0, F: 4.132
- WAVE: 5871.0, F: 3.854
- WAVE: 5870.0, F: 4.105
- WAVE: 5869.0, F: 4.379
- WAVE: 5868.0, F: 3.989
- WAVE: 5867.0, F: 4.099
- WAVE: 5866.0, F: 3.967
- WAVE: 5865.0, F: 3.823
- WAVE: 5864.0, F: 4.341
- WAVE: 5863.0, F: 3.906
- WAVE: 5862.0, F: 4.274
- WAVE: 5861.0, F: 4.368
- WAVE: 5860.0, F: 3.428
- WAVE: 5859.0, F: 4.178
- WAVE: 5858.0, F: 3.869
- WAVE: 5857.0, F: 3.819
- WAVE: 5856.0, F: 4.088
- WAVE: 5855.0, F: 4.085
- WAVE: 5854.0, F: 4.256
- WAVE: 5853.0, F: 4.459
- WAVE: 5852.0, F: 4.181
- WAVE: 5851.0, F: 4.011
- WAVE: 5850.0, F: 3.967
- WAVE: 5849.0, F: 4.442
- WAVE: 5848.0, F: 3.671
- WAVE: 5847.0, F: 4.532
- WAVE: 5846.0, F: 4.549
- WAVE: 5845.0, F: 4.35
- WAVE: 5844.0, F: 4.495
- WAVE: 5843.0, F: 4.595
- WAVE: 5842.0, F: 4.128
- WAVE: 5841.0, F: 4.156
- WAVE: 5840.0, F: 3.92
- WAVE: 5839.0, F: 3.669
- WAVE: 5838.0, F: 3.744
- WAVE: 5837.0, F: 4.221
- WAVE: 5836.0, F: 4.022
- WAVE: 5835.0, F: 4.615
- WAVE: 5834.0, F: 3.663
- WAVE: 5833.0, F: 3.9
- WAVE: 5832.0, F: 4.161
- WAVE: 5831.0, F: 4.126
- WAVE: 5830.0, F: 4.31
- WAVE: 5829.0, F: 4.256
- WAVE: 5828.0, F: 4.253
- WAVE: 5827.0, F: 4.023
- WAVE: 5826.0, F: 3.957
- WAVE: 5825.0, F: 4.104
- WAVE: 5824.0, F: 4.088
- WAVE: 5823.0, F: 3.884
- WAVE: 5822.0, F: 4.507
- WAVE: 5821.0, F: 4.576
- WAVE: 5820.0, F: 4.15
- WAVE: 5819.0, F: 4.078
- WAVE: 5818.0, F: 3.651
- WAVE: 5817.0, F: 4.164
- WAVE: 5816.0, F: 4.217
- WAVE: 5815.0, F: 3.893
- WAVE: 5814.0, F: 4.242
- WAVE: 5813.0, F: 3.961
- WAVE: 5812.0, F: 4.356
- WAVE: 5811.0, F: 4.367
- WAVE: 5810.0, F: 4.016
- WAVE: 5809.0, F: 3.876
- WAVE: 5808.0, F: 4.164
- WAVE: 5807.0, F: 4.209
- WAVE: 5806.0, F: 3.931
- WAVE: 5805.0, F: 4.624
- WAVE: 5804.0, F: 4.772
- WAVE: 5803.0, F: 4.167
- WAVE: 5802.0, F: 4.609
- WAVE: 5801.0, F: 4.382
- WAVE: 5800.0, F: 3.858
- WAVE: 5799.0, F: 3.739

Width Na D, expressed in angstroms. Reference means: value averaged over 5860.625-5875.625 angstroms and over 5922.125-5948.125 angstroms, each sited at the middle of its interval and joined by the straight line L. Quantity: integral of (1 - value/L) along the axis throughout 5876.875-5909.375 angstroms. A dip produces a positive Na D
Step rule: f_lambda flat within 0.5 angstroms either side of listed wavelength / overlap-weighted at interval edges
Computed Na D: 0.6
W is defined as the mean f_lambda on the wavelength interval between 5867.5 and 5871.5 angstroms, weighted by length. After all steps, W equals 4.08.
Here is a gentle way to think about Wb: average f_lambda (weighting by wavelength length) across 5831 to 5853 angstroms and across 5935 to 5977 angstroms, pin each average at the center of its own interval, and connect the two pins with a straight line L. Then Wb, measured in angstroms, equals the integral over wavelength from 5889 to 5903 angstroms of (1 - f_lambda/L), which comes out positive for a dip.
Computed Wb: 0.91 angstroms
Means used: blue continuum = 4.15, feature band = 3.81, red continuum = 3.99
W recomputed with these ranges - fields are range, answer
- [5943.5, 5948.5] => 3.74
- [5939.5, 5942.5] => 4.02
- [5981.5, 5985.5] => 3.91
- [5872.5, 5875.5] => 4.39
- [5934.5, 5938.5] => 4.17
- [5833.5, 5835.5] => 4.14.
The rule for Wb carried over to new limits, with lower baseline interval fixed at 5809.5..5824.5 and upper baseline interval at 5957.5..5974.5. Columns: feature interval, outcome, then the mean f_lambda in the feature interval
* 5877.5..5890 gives 0.3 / 3.98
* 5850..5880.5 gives -0.6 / 4.19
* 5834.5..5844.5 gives -0.1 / 4.16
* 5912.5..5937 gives 0.1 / 4.03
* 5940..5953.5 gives 0.5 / 3.89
